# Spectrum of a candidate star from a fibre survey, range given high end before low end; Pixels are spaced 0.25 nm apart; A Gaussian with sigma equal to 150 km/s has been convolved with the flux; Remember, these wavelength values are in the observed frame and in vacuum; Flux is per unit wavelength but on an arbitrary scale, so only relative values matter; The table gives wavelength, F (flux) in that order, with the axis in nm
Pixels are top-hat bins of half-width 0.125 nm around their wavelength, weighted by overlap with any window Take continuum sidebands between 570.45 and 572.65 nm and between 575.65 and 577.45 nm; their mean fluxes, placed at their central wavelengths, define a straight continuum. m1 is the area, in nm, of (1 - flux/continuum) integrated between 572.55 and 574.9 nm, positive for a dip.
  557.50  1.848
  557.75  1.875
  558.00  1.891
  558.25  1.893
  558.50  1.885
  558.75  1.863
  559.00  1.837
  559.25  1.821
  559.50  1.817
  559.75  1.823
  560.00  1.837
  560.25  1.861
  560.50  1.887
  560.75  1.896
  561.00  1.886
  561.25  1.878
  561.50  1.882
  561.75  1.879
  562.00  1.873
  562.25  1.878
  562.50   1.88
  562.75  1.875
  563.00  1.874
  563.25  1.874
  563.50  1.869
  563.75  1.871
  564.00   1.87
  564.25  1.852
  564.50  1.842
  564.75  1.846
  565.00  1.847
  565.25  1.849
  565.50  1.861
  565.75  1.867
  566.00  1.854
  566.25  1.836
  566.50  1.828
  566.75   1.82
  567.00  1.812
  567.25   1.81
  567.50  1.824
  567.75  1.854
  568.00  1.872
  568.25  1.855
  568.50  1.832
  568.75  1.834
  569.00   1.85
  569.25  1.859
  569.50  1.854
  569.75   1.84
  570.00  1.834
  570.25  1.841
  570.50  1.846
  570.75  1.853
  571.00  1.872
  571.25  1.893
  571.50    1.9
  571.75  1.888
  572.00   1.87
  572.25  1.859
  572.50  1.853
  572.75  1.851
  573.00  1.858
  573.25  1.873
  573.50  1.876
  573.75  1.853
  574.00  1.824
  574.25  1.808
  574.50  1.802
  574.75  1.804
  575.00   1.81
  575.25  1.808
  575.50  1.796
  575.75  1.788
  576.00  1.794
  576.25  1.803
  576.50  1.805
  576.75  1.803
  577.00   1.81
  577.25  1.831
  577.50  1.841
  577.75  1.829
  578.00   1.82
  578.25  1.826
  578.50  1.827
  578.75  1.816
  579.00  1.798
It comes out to 0.01 nm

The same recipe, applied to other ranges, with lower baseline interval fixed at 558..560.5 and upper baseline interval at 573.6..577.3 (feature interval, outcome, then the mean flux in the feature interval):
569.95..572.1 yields -0.05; 1.87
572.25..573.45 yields -0.03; 1.86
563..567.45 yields -0.03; 1.85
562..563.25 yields -0.02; 1.88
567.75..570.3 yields -0.03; 1.85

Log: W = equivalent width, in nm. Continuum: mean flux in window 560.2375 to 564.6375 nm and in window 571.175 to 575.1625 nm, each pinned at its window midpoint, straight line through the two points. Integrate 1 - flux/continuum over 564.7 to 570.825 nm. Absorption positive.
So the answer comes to 0.06 nm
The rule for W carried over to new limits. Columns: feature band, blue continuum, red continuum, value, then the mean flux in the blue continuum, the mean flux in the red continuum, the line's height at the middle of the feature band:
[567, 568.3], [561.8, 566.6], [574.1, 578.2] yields 0.00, 1.86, 1.81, 1.85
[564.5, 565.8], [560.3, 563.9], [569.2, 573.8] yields 0.01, 1.88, 1.86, 1.87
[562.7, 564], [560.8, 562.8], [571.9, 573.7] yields 0.00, 1.88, 1.86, 1.88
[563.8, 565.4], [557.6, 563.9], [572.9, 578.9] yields 0.00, 1.87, 1.82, 1.86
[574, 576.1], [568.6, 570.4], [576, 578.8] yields 0.03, 1.84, 1.82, 1.83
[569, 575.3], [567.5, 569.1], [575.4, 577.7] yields -0.07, 1.85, 1.81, 1.83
